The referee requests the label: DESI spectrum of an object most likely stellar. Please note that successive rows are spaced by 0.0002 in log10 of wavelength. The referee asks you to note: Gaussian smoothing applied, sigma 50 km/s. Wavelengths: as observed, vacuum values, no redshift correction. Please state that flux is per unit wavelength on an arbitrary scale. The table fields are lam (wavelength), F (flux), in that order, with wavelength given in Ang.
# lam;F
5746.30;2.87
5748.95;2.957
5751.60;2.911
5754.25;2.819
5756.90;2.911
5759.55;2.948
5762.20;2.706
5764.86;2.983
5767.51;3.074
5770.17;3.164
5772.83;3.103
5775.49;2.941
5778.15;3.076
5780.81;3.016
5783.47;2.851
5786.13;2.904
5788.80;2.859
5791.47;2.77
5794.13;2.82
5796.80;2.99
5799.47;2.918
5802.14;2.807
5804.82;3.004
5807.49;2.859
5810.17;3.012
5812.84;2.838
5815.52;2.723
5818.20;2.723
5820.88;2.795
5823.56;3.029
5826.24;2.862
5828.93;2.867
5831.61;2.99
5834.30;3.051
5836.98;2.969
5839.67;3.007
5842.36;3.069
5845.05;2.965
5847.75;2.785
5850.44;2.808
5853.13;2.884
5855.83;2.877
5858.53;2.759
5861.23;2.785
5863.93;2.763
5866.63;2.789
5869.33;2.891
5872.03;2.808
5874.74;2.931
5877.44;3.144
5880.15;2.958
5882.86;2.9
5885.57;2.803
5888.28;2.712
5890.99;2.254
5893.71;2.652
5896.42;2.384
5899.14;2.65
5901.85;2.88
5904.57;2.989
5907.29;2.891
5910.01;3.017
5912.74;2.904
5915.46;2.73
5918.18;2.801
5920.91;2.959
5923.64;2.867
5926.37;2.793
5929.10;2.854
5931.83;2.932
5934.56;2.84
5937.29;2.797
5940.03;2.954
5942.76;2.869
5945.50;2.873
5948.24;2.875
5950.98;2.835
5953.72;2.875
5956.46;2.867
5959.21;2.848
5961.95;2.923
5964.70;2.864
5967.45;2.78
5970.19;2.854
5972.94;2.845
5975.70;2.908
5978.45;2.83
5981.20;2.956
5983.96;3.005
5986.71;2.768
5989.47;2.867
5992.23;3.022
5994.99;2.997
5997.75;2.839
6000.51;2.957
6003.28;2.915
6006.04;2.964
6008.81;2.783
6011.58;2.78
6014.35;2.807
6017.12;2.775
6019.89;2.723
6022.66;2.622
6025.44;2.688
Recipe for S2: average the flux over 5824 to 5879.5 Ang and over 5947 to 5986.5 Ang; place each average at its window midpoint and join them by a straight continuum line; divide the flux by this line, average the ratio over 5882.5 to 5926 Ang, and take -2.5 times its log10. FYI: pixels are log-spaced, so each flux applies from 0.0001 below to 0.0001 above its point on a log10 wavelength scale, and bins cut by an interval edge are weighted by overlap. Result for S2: 0.045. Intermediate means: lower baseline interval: 2.9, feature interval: 2.77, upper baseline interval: 2.87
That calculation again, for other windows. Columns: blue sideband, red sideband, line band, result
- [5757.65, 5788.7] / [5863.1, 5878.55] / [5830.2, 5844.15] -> -0.036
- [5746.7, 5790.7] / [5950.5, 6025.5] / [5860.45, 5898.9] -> 0.052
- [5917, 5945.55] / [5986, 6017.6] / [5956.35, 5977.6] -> 0.005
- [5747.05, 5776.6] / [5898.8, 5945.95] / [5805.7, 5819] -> 0.033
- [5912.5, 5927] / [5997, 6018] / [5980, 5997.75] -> -0.029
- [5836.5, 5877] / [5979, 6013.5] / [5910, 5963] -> 0.009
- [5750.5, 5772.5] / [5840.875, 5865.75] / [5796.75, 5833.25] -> 0.003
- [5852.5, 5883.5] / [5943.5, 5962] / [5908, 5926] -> -0.002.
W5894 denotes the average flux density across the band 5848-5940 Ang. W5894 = 2.82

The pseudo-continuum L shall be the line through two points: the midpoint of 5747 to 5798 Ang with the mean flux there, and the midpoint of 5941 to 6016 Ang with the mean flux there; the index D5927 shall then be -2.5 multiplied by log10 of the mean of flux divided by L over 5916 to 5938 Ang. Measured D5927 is 0.01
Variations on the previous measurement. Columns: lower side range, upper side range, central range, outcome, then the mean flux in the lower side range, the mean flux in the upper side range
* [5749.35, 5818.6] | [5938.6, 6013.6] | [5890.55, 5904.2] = 0.111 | 2.92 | 2.88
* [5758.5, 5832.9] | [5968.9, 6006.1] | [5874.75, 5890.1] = 0.009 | 2.92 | 2.91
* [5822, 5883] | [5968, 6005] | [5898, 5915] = 0.008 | 2.91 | 2.9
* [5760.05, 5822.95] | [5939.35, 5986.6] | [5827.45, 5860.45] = -0.006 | 2.91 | 2.88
